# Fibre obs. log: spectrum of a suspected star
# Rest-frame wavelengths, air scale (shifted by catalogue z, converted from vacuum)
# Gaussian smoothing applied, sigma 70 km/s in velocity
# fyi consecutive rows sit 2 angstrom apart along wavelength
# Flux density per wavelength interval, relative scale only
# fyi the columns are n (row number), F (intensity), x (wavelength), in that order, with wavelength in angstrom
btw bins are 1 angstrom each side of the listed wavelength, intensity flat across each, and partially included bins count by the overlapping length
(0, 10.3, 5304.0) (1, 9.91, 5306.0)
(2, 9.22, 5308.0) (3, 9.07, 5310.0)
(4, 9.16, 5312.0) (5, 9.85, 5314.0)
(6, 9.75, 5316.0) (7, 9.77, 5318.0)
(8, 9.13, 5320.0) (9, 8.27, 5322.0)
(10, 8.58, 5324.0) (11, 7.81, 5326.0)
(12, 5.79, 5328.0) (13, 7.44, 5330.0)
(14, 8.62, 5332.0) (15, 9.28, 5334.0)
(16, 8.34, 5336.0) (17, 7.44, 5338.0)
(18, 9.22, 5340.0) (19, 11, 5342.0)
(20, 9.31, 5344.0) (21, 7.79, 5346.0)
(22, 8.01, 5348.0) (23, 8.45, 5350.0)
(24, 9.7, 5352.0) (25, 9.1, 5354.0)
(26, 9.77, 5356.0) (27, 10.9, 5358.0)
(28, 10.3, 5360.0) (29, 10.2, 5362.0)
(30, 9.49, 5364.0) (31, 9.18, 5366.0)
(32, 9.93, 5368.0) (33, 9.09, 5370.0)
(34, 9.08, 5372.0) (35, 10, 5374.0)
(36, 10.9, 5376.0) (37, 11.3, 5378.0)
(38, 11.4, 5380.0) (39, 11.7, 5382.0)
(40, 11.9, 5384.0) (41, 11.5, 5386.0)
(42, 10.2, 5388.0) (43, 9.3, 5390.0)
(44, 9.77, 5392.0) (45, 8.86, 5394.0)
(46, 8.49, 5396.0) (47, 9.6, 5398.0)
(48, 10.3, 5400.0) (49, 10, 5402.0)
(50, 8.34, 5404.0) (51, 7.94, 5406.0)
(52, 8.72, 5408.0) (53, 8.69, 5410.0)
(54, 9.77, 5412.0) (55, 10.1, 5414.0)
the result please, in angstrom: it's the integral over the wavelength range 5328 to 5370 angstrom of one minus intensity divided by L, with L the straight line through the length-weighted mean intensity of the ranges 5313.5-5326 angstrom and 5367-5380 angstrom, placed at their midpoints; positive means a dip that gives 2.5 angstrom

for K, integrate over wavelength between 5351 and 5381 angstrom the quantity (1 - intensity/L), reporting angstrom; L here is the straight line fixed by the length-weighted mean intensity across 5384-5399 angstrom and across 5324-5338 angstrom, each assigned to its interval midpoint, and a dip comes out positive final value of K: -3.4 angstrom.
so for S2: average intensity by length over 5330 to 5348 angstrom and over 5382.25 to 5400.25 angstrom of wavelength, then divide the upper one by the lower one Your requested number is 1.15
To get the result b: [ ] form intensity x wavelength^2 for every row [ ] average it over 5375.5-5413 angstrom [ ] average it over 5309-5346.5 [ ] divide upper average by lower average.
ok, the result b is 1.2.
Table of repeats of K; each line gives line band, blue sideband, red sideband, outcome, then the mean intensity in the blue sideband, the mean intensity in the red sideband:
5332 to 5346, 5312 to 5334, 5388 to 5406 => -0.4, 8.57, 9.3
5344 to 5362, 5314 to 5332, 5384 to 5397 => -0.5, 8.42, 9.86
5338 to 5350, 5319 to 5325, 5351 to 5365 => 0.7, 8.66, 9.92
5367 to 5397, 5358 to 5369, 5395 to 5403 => -1.5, 9.92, 9.6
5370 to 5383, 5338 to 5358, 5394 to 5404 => -1.8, 9.15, 9.4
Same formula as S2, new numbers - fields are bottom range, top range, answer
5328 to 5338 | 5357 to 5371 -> 1.22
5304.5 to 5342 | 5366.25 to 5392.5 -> 1.19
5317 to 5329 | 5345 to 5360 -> 1.12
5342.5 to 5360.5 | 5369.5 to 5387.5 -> 1.16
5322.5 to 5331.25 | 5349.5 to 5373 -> 1.29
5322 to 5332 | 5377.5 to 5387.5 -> 1.51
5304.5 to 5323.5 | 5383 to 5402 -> 1.07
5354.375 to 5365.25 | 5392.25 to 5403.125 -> 0.94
